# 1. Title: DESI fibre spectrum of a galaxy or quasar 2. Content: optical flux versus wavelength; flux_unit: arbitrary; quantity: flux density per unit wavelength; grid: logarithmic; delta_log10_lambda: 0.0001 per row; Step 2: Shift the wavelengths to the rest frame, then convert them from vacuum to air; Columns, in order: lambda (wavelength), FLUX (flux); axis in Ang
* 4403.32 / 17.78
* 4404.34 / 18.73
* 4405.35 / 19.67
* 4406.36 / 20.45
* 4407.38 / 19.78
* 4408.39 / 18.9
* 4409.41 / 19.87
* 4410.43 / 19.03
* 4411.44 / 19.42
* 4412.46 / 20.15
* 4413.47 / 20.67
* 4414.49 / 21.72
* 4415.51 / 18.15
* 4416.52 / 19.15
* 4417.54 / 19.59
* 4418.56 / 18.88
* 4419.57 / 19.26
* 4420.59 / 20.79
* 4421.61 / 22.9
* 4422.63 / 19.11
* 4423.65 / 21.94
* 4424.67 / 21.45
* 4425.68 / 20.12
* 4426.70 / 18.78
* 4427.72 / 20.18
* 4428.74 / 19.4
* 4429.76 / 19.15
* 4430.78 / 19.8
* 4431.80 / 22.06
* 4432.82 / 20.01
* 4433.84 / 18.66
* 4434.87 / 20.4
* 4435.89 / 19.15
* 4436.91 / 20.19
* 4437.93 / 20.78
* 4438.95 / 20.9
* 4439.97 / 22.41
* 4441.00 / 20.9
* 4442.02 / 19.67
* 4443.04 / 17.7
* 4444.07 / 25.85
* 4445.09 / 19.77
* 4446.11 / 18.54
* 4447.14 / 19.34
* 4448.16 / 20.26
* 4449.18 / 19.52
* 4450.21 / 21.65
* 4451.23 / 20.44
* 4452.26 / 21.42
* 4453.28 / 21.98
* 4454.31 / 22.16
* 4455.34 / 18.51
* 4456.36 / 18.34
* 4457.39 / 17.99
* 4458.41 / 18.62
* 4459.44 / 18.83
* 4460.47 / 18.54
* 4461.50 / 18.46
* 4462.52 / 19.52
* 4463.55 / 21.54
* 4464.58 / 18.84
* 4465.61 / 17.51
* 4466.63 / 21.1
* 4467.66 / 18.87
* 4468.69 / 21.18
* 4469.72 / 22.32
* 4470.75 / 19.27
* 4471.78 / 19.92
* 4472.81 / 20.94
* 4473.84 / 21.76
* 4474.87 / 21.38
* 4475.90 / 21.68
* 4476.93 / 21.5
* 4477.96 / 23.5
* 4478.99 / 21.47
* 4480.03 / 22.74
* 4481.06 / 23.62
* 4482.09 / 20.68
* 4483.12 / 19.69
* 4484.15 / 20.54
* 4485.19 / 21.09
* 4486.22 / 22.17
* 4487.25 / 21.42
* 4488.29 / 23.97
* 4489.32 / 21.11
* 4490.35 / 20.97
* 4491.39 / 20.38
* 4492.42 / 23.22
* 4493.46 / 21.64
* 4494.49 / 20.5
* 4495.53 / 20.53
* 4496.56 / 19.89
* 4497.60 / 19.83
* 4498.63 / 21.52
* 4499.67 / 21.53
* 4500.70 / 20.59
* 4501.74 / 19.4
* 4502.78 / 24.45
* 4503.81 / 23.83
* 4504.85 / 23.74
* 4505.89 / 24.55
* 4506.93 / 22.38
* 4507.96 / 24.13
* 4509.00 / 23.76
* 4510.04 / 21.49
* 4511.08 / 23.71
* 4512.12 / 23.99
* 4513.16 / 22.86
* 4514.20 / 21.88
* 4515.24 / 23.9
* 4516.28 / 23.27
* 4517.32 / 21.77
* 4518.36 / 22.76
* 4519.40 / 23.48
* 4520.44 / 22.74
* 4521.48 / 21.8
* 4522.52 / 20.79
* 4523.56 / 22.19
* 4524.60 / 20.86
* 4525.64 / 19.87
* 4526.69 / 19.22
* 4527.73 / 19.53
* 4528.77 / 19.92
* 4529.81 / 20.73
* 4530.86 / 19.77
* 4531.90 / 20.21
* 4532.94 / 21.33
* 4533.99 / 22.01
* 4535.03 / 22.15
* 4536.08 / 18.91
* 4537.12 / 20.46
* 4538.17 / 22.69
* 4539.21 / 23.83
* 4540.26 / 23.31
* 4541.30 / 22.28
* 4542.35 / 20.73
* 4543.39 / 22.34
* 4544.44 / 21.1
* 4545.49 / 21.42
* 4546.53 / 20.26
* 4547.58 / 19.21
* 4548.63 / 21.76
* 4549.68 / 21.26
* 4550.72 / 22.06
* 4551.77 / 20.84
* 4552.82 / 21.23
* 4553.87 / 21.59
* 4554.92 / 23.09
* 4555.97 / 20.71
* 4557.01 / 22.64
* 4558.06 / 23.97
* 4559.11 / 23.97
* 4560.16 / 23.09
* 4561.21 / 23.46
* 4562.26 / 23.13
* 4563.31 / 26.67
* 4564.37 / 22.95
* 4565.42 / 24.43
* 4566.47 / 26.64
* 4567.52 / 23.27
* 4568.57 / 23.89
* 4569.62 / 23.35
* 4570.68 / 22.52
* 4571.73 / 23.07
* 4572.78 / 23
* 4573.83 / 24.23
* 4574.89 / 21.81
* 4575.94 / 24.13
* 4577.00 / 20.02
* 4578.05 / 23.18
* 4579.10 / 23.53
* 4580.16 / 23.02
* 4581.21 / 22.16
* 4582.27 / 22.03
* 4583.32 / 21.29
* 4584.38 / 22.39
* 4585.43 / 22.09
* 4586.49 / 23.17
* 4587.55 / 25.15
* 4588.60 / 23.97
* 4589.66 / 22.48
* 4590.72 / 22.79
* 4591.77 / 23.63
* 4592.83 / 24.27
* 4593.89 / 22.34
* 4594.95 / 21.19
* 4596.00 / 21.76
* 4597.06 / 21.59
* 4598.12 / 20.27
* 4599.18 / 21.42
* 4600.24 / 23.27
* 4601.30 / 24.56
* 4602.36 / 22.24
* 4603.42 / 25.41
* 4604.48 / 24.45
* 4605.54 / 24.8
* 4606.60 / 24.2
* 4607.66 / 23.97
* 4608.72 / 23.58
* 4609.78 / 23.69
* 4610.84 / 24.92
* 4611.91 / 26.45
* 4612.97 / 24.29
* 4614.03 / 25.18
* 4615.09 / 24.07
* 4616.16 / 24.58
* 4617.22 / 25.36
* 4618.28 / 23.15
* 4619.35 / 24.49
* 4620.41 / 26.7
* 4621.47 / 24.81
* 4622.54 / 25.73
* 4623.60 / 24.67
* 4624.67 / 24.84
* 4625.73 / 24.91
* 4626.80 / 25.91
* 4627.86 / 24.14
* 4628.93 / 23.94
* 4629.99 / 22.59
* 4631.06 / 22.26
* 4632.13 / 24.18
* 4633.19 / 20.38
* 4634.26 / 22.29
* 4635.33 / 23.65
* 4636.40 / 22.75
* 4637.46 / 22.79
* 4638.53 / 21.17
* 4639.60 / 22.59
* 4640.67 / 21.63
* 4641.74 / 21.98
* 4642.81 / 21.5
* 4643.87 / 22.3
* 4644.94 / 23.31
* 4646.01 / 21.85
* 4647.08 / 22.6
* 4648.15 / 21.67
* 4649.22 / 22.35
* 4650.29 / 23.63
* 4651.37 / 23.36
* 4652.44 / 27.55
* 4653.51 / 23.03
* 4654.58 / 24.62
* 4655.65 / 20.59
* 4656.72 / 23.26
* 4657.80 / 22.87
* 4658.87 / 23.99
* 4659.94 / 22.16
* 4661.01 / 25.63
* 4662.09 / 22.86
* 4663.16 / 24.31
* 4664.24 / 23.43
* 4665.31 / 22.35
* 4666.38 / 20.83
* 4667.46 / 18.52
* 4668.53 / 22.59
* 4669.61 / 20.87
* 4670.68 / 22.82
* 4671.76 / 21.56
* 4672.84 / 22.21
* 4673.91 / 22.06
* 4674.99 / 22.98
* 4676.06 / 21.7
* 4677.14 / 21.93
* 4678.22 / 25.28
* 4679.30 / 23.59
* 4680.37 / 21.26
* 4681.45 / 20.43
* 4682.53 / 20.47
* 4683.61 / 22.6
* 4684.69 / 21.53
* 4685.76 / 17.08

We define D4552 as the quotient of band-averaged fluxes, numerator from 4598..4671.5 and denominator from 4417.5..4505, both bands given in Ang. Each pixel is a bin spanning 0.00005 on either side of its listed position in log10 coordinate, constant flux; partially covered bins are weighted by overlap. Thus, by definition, 1.13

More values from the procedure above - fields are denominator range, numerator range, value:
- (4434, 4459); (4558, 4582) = 1.16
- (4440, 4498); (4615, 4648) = 1.14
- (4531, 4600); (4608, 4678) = 1.04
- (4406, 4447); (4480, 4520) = 1.10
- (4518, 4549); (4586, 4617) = 1.11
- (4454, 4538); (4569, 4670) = 1.09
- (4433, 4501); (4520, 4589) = 1.08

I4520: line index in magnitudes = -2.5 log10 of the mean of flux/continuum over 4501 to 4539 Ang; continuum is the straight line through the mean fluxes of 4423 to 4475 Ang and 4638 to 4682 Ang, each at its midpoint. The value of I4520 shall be -0.05 mag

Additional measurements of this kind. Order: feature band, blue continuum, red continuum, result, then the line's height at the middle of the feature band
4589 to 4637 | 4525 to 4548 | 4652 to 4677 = -0.08 mag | 22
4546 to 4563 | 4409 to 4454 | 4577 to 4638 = 0.02 mag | 22.5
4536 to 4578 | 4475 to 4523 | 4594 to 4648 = 0.01 mag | 22.7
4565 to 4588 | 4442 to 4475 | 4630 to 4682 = -0.08 mag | 21.6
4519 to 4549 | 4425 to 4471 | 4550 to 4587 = 0.05 mag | 22.1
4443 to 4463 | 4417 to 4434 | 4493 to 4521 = 0.05 mag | 20.9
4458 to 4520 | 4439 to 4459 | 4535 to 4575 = -0.02 mag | 21.1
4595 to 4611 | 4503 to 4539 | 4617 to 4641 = 0.00 mag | 23.3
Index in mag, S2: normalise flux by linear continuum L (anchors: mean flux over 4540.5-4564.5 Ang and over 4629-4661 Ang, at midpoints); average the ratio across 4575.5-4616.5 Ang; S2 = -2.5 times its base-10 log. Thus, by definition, -0.04 mag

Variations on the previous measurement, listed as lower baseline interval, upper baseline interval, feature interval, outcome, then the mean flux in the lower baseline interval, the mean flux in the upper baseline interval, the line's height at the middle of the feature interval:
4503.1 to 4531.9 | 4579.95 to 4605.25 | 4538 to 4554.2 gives 0.040 mag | 22.2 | 22.8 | 22.4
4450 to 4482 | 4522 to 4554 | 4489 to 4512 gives -0.062 mag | 20.5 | 21.1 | 20.8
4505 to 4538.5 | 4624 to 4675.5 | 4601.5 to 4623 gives -0.095 mag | 21.9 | 22.8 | 22.5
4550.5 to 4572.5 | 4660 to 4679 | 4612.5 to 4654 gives -0.039 mag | 23.2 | 22.5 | 22.7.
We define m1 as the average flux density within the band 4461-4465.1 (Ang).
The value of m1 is 19.6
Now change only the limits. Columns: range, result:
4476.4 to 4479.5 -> 22.2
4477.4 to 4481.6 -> 22.8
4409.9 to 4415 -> 20.2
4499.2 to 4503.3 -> 21.5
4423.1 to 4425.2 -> 21.7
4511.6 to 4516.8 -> 23.2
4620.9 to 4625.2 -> 25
